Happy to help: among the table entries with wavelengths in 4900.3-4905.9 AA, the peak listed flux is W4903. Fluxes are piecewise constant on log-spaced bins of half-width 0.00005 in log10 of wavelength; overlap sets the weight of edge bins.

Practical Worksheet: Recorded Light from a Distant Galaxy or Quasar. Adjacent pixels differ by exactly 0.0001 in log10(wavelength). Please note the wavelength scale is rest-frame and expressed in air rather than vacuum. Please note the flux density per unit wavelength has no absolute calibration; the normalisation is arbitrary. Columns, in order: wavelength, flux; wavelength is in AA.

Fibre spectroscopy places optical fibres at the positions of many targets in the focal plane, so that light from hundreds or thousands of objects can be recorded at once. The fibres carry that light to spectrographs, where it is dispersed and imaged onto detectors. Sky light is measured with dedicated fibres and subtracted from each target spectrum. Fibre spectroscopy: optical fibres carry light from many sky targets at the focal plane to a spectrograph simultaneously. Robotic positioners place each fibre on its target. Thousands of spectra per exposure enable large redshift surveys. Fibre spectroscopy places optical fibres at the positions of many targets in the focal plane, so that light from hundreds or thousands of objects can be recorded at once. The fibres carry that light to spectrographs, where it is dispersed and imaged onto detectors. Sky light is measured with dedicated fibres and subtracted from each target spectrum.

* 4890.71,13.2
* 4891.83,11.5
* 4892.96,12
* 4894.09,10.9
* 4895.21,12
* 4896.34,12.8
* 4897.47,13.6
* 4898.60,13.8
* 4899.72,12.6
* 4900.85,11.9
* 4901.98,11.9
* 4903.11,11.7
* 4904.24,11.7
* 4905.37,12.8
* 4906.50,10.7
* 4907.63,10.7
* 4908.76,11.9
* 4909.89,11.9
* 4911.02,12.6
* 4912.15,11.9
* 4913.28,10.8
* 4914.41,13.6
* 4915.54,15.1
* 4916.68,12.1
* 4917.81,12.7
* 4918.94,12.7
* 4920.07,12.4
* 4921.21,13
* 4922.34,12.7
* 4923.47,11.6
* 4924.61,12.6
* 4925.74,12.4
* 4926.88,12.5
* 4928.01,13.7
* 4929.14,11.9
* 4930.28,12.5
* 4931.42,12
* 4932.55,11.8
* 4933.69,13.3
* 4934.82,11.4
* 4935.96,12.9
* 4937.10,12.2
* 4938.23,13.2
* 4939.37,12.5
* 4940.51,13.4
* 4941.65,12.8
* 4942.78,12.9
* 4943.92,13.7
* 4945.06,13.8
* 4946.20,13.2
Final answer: 12.8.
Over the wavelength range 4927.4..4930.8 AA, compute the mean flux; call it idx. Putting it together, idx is 12.7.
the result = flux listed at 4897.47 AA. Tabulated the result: 13.6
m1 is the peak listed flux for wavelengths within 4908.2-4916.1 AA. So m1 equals 15.1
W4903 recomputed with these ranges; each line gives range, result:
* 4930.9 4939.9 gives 13.3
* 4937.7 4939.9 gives 13.2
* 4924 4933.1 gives 13.7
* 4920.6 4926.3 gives 13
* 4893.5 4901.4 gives 13.8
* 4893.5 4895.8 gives 12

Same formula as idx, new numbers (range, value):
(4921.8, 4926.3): 12.3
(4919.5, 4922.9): 12.7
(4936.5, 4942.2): 12.8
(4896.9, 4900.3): 13.3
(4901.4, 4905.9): 12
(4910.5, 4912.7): 12.3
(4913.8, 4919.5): 13.2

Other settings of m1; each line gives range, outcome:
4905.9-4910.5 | 11.9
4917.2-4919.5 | 12.7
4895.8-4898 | 13.6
